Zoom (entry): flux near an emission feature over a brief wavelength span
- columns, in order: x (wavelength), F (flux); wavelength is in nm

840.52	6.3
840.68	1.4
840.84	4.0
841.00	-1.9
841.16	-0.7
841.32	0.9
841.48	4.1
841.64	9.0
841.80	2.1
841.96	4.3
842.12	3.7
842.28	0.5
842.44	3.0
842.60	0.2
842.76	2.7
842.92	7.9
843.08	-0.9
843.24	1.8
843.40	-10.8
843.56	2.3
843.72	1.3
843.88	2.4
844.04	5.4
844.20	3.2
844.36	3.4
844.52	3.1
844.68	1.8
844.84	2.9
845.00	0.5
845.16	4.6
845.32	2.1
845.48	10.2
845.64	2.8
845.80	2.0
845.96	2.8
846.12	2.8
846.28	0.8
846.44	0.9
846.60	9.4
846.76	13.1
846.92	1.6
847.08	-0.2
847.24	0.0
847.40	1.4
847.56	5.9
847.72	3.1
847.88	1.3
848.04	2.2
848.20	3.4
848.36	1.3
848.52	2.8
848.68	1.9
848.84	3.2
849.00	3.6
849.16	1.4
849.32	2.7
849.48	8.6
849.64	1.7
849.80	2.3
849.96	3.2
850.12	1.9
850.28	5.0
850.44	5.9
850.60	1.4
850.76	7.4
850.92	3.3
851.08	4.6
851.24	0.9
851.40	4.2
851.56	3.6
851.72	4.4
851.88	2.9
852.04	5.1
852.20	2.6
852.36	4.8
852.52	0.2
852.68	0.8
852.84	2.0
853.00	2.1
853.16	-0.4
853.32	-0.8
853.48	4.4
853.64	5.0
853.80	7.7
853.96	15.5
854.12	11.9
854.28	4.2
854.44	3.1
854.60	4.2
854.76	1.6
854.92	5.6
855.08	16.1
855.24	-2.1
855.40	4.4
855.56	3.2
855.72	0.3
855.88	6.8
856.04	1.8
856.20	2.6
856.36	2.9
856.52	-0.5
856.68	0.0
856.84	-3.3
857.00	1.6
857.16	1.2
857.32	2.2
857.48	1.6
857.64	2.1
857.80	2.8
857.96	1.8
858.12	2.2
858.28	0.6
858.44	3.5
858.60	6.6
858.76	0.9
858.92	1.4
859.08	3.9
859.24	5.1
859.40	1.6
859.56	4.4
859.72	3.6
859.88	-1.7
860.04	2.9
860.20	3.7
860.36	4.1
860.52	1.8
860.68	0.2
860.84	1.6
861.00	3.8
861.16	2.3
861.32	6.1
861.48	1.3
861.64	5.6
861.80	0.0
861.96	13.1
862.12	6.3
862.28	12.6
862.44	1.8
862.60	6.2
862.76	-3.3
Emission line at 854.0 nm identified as H-gamma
